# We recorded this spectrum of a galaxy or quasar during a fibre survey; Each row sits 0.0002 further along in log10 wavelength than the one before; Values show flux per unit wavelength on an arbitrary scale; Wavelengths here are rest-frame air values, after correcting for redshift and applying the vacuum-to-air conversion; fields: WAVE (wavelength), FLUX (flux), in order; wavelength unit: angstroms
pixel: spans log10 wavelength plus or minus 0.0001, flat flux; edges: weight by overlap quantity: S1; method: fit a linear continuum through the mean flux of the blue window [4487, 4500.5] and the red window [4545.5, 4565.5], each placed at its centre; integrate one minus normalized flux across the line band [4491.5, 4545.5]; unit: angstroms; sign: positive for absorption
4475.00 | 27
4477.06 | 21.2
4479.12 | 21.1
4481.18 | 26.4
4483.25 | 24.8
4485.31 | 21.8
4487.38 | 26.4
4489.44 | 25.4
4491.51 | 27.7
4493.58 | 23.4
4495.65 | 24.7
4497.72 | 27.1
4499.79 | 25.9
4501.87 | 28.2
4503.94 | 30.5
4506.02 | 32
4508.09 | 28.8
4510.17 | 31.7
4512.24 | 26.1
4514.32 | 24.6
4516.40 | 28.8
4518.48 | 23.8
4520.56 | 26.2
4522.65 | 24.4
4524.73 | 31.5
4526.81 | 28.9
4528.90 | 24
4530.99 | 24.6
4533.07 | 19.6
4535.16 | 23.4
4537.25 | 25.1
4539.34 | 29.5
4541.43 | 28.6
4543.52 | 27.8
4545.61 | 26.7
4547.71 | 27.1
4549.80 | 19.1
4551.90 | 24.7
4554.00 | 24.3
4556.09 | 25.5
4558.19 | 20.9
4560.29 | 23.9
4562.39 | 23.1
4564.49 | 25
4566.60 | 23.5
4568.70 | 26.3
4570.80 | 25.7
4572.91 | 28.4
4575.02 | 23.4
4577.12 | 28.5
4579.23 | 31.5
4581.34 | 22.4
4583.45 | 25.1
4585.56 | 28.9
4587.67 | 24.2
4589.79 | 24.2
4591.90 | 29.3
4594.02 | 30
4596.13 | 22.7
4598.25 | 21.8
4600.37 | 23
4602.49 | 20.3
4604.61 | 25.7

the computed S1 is -3.8 angstroms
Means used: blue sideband 25.8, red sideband 23.9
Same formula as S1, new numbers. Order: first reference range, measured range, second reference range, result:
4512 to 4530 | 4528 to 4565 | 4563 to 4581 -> 2.5 angstroms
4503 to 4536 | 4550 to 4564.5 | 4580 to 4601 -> 1.4 angstroms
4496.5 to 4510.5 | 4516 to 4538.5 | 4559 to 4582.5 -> 1.9 angstroms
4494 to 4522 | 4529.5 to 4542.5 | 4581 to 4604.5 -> 0.7 angstroms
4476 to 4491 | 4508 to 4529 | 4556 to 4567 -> -3.0 angstroms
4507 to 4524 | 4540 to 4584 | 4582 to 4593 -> 1.8 angstroms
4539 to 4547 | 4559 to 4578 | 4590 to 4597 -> 1.6 angstroms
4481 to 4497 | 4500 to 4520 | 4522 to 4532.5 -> -1.8 angstroms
